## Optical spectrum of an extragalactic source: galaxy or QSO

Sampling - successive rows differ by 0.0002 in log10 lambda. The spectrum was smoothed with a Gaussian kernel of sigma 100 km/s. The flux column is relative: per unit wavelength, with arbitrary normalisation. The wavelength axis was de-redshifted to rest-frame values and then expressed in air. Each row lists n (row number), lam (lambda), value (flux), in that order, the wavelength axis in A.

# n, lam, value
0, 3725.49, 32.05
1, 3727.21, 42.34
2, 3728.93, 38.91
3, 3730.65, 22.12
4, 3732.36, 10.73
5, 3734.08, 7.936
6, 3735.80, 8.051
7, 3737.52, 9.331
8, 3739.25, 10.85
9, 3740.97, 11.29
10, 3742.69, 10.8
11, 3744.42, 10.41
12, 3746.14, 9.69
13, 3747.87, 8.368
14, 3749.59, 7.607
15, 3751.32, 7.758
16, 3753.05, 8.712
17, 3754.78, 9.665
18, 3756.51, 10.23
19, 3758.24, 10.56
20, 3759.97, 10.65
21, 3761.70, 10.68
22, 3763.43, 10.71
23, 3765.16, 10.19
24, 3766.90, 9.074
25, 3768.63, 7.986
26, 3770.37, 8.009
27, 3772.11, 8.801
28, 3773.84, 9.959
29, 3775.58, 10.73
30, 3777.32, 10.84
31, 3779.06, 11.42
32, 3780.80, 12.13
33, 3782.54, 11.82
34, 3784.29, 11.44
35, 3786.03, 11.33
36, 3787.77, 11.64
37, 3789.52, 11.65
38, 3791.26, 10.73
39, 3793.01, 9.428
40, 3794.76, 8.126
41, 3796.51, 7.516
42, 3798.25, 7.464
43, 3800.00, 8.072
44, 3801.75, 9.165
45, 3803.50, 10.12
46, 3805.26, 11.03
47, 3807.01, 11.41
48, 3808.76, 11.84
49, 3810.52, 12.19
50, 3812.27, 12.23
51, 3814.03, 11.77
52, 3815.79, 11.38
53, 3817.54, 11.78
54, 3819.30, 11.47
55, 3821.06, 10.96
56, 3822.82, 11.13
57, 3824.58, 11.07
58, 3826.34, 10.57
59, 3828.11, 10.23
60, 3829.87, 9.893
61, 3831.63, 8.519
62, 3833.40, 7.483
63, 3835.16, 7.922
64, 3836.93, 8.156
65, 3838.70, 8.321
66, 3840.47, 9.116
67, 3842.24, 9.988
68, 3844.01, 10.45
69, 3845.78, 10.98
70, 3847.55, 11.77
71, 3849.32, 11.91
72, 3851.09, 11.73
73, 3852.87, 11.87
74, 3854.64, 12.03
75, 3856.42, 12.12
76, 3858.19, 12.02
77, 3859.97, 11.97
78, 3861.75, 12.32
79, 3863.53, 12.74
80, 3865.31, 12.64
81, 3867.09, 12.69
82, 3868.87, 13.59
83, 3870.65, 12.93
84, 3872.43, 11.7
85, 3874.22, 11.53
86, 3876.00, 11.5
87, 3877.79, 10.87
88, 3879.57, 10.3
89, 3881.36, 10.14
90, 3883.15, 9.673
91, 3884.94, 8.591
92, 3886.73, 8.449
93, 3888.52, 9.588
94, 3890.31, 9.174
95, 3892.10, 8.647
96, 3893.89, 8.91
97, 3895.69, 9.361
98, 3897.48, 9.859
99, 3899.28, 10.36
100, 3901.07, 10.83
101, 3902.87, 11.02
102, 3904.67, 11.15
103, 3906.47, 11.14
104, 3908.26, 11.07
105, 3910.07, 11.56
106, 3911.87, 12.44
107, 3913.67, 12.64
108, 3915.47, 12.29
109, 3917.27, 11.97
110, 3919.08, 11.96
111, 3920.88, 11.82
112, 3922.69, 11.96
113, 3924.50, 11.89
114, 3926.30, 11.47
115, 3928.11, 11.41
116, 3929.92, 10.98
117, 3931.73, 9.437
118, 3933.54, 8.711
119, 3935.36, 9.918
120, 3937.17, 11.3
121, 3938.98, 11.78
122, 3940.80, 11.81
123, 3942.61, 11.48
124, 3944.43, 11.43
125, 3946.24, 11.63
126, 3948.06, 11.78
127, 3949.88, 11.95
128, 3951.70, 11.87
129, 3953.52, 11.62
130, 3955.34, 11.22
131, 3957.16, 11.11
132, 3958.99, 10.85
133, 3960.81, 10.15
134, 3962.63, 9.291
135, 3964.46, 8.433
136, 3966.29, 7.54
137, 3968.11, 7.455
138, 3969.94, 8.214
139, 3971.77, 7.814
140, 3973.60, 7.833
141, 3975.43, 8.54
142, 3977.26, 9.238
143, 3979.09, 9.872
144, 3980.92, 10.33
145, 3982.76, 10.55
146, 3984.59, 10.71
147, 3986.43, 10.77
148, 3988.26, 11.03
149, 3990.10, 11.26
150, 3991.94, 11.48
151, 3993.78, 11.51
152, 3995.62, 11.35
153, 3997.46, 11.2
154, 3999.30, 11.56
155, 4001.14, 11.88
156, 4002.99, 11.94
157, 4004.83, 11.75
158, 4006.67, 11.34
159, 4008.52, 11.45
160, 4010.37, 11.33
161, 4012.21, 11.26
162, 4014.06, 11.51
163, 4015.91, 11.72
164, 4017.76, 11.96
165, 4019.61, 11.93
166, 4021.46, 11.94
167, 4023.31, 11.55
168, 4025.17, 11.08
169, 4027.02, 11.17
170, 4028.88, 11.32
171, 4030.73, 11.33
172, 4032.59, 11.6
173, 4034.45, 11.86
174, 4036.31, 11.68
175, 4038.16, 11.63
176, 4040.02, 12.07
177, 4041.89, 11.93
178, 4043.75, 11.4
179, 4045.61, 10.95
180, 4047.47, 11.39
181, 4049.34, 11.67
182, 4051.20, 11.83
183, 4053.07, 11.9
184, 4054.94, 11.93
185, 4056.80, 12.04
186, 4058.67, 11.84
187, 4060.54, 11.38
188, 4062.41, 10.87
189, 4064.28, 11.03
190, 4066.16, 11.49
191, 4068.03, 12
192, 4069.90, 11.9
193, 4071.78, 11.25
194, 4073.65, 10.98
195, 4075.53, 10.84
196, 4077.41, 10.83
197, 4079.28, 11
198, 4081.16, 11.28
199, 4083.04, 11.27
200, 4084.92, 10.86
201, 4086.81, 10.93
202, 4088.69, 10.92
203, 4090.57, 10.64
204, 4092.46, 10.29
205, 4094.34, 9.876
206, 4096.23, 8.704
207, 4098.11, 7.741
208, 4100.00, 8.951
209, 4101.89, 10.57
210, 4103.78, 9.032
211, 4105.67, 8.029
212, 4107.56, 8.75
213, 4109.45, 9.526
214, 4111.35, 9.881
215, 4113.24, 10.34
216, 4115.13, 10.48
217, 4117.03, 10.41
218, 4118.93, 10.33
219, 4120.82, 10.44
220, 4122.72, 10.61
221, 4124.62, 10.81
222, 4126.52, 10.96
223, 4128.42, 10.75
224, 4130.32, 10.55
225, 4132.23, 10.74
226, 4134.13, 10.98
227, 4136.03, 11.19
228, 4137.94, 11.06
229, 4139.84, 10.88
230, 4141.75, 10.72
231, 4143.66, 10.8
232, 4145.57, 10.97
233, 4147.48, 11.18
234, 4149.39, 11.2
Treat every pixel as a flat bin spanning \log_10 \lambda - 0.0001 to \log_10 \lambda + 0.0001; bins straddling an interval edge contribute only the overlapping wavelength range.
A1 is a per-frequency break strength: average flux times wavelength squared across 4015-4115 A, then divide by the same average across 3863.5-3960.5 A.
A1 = 1.1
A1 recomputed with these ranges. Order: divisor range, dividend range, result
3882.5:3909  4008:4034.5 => 1.25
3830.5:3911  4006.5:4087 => 1.18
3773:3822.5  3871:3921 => 1.05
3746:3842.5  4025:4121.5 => 1.24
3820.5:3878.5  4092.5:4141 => 1.05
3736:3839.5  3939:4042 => 1.20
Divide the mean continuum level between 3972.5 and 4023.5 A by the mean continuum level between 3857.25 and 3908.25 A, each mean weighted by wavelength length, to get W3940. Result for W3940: 1.0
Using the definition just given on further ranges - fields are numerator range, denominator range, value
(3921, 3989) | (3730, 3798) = 1.02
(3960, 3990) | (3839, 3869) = 0.80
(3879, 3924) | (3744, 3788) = 1.06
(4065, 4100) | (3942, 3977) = 1.07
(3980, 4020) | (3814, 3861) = 1.07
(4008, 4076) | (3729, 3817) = 1.09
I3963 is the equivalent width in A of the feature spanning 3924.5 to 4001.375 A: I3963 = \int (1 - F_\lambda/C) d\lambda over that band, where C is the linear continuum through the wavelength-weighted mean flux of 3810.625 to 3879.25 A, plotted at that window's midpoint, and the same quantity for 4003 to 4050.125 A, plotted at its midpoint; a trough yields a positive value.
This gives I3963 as 6.23 A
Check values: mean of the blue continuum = 11.1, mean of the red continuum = 11.6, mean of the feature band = 10.5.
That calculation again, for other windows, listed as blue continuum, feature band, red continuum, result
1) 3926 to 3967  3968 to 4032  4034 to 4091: 1.4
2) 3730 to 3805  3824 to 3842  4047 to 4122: 1.9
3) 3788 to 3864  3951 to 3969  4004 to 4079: 2.0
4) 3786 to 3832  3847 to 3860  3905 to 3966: -1.5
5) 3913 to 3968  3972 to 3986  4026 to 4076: 2.1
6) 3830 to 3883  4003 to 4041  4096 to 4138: -4.4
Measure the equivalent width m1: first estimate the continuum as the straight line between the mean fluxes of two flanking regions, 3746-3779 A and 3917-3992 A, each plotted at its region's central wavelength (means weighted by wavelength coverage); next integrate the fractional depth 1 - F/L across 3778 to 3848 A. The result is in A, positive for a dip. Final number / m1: -4.0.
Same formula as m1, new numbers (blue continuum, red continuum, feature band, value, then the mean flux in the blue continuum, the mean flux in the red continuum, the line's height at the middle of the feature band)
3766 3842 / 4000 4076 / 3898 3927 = -2.1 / 10.1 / 11.6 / 10.8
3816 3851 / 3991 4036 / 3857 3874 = -3.4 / 10.2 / 11.5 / 10.4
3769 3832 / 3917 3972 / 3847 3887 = -3.8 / 10.5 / 10.7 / 10.6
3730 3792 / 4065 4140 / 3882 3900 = 1.9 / 10.3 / 10.4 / 10.4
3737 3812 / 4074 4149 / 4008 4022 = -1.8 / 10.1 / 10.4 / 10.3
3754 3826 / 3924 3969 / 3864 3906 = -0.2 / 10.5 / 10.7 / 10.6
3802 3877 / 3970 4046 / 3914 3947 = -0.7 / 11.1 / 11.1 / 11.1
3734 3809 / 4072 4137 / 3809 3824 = -2.5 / 9.9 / 10.3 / 9.95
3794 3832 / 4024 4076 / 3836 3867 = -1.9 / 10.4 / 11.5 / 10.6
